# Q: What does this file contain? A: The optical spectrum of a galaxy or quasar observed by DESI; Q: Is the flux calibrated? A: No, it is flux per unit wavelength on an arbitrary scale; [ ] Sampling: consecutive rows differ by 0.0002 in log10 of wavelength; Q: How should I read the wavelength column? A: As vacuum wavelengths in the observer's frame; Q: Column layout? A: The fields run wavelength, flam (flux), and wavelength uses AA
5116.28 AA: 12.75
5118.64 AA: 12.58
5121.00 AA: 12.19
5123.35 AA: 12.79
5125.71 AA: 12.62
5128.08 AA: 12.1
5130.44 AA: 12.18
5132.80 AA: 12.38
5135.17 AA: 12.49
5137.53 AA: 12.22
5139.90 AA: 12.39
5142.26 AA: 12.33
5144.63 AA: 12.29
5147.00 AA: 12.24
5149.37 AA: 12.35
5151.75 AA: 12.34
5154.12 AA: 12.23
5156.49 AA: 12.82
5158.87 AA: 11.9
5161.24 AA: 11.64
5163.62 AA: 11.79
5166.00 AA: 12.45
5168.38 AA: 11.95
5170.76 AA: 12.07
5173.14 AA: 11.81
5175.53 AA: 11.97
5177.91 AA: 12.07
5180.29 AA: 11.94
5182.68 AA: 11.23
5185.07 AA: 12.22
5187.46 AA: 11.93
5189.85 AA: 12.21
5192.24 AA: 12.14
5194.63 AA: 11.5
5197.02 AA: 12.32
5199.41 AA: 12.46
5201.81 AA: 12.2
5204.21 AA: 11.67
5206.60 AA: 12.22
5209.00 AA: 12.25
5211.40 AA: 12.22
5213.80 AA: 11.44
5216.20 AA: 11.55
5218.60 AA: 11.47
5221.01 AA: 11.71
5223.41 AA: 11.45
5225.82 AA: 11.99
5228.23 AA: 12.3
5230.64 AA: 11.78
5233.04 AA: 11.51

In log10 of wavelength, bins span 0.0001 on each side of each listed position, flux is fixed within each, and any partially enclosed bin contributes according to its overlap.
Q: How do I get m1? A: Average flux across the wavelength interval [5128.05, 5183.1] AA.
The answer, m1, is 12.1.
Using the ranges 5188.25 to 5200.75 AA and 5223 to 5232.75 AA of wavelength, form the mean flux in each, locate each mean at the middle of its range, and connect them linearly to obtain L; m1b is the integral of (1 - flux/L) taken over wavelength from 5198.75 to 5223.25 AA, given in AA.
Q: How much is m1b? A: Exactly 0.2 AA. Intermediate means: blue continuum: 12.1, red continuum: 11.9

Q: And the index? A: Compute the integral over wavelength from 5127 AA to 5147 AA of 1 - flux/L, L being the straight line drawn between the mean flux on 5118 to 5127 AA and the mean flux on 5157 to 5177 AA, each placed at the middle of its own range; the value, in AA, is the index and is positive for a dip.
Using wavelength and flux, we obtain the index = 0.1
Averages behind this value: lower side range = 12.5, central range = 12.3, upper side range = 12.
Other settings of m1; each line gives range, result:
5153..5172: 12.1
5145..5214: 12.1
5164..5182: 12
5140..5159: 12.3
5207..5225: 11.8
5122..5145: 12.4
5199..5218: 12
